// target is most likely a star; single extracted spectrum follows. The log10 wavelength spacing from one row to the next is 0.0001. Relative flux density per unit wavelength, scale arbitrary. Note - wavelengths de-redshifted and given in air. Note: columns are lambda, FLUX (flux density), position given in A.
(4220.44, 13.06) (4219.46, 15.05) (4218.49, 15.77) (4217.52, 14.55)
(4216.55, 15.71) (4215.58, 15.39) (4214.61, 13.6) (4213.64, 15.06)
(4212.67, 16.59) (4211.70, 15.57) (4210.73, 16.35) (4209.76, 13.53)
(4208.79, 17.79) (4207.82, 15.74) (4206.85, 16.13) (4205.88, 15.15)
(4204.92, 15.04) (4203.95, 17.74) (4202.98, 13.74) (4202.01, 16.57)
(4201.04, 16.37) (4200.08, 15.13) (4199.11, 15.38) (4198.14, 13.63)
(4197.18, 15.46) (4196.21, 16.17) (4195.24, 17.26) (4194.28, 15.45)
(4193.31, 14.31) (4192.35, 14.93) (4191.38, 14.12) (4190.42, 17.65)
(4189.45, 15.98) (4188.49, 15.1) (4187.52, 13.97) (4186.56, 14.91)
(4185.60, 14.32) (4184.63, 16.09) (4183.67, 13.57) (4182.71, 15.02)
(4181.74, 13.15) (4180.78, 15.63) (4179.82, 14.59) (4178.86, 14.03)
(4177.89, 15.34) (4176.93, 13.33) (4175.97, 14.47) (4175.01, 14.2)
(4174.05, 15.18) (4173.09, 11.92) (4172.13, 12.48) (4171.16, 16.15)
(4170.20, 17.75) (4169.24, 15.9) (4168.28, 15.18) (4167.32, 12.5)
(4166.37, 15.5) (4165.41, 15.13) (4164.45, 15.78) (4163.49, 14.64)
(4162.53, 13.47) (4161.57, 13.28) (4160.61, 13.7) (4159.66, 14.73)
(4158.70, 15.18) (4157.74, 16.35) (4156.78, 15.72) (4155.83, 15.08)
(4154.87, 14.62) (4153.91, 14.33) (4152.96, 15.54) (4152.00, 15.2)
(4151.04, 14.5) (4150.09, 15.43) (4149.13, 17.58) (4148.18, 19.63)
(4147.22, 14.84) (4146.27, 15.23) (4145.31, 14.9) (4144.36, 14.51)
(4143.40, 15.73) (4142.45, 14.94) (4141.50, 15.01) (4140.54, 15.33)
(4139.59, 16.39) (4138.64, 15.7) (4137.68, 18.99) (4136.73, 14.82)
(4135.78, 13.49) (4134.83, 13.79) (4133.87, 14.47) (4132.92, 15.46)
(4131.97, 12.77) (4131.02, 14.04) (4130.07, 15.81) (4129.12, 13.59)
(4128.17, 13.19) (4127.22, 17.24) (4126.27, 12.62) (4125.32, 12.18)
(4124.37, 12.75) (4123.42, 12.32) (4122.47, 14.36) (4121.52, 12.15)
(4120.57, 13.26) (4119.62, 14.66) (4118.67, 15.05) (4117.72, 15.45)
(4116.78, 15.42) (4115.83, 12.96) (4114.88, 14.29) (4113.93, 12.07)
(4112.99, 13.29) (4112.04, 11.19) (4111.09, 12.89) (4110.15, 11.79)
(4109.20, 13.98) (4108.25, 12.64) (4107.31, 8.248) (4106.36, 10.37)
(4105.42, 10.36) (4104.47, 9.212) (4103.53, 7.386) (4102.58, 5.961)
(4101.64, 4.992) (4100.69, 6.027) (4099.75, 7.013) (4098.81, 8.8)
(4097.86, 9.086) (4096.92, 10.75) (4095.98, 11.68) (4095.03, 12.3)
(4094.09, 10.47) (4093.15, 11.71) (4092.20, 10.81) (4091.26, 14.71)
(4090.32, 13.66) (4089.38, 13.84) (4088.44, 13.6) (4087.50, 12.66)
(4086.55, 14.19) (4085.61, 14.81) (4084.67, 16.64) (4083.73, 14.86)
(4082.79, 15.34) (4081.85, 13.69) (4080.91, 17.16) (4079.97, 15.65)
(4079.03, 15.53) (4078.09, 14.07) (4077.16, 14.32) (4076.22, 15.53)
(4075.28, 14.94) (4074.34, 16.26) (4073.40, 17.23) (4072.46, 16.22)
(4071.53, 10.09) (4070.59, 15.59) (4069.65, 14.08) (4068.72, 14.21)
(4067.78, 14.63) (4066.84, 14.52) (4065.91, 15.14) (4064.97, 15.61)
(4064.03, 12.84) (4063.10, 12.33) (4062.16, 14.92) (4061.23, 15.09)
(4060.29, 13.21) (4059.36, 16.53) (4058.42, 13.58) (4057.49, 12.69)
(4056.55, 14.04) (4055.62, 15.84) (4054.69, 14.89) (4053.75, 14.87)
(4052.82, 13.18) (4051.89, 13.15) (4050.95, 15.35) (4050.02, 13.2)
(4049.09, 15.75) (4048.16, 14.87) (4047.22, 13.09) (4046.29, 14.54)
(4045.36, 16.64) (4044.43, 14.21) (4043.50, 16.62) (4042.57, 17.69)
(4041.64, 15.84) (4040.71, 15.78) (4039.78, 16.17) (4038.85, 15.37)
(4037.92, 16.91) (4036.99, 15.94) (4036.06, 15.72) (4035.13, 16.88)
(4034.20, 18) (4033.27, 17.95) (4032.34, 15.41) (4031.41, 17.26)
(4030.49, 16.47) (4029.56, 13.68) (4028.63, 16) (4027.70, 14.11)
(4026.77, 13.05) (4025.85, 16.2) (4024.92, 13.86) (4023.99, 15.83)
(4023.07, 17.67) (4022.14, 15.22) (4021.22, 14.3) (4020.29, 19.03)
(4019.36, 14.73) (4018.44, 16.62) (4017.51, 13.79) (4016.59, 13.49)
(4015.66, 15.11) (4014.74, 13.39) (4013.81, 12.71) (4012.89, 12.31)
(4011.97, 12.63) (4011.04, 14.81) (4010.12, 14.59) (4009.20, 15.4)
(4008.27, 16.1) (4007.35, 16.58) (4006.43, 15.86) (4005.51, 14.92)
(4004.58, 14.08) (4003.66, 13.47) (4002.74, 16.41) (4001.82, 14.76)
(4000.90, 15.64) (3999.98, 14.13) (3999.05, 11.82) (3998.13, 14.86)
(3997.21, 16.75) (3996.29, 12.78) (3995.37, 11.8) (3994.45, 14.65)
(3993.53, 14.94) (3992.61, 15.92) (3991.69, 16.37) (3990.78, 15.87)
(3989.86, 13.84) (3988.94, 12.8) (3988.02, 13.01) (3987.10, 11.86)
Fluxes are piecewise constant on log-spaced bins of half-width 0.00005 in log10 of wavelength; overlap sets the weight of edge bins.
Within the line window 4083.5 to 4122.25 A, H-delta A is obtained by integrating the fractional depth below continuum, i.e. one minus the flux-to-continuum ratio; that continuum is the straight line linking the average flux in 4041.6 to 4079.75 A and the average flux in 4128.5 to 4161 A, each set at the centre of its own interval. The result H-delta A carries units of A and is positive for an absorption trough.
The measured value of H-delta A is 8.10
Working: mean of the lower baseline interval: 14.7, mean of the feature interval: 11.8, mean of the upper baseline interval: 15.2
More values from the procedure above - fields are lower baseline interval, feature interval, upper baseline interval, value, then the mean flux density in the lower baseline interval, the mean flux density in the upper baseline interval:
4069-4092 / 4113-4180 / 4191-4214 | 2.20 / 14.7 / 15.6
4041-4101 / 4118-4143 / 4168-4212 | 0.26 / 14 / 15.2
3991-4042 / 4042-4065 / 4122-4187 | 0.75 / 15.2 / 14.8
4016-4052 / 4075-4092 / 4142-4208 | 0.81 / 15.6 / 15.1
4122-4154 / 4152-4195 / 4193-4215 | 1.32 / 14.9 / 15.6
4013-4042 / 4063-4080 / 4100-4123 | -1.61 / 15.5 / 11.5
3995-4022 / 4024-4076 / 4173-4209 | -1.22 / 14.6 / 15.1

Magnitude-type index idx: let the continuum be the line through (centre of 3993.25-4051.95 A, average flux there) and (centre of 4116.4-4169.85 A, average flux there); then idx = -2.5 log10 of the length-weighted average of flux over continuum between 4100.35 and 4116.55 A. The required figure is 0.37 mag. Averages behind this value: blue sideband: 15.1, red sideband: 14.8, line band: 10.6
